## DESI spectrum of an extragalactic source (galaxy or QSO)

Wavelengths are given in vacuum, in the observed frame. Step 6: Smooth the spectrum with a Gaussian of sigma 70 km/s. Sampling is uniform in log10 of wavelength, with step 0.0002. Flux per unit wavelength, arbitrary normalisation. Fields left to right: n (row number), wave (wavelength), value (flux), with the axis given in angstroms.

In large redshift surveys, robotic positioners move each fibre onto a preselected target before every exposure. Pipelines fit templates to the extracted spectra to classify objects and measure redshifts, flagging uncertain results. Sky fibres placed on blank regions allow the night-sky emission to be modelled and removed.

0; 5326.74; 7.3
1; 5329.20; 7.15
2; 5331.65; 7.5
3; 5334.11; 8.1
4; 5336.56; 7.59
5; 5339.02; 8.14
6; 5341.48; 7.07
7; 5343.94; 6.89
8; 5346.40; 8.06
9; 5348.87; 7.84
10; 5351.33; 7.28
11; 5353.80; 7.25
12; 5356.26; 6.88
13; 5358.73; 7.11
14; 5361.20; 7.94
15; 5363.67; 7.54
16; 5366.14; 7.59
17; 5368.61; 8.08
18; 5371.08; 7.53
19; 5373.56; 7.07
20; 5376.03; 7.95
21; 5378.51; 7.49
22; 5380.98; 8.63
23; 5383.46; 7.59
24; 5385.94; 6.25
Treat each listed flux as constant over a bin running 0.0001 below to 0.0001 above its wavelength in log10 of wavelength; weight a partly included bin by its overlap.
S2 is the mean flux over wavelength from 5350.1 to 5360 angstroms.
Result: 7.13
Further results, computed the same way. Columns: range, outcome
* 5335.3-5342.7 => 7.61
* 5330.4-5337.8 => 7.73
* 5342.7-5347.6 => 7.47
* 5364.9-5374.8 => 7.57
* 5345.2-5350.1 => 7.94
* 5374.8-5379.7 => 7.72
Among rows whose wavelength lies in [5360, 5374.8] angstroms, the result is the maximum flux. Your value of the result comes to 8.08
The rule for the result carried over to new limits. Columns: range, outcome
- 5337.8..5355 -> 8.14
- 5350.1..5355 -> 7.28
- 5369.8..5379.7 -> 7.95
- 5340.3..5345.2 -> 7.07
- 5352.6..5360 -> 7.25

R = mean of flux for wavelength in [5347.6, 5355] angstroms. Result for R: 7.45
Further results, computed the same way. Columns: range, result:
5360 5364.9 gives 7.74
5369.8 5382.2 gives 7.74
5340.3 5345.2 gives 6.99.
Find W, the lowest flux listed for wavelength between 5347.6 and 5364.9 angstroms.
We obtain 6.88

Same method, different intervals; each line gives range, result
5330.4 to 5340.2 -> 7.5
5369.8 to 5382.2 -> 7.07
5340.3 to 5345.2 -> 6.89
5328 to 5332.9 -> 7.15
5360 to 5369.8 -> 7.54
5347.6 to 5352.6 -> 7.28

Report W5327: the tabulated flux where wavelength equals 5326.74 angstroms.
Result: 7.3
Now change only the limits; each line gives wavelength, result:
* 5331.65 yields 7.5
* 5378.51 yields 7.49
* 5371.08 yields 7.53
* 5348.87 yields 7.84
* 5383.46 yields 7.59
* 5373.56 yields 7.07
